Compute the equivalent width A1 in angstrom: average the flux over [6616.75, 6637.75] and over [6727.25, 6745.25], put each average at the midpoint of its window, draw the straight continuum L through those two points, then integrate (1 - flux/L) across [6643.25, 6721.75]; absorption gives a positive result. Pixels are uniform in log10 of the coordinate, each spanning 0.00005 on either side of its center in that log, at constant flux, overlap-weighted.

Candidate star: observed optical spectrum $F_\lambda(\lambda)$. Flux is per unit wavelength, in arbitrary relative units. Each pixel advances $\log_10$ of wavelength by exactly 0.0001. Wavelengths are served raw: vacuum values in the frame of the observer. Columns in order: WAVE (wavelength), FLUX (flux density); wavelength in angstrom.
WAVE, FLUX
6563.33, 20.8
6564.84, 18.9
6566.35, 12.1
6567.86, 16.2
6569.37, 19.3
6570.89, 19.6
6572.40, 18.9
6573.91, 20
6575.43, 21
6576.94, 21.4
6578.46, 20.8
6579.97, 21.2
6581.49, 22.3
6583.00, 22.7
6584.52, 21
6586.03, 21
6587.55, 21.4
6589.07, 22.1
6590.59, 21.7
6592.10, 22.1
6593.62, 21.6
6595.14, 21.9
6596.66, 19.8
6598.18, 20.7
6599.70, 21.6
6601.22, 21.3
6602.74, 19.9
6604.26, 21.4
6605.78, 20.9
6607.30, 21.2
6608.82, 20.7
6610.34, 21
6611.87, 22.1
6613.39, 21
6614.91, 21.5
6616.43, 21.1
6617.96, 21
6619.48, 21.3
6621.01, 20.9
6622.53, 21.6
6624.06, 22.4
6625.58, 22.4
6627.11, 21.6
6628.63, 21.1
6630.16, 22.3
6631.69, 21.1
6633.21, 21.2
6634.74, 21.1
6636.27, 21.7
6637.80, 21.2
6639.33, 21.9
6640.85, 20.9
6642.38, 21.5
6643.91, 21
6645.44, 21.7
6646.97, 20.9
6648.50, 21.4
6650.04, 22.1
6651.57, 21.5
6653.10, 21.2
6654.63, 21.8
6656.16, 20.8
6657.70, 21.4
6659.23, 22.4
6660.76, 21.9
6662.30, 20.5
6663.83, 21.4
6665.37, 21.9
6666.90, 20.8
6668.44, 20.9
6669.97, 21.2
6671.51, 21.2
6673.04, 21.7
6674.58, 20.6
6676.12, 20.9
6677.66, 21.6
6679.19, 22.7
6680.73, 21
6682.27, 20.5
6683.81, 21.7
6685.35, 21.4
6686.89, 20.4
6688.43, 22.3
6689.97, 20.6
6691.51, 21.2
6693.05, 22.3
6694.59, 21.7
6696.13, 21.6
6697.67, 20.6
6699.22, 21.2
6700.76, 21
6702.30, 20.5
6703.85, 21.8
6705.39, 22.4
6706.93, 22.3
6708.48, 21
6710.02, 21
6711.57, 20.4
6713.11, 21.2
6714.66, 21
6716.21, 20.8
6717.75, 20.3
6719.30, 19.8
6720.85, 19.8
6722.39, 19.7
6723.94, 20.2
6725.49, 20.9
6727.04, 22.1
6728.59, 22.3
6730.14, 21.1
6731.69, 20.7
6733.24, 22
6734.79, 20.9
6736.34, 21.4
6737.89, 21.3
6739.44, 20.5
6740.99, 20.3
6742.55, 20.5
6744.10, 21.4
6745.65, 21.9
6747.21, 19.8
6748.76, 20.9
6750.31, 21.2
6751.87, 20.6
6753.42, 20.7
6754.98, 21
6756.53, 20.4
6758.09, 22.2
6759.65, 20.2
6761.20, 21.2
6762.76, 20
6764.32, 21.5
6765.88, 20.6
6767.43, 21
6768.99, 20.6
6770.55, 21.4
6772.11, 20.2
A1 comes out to 0.3 angstrom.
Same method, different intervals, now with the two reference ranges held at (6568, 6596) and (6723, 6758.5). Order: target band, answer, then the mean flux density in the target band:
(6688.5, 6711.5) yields -0.4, 21.4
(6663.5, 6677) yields -0.1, 21.2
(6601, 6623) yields -0.1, 21.1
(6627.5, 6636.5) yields -0.2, 21.4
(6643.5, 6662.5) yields -0.4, 21.5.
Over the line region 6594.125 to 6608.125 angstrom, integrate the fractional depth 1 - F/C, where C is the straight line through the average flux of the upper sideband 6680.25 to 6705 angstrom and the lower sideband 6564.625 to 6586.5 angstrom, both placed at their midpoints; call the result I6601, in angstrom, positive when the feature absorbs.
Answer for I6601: -0.6 angstrom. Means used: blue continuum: 19.8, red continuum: 21.3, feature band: 21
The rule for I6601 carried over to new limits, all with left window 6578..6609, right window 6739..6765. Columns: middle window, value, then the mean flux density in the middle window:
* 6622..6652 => -0.48 angstrom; 21.5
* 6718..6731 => 0.13 angstrom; 20.7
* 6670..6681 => -0.17 angstrom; 21.4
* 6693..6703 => -0.10 angstrom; 21.2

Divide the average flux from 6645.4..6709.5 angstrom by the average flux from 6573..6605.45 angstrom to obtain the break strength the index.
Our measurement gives 1.01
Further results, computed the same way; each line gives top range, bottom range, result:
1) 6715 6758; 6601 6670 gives 0.98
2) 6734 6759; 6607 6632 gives 0.98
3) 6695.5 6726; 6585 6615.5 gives 0.98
